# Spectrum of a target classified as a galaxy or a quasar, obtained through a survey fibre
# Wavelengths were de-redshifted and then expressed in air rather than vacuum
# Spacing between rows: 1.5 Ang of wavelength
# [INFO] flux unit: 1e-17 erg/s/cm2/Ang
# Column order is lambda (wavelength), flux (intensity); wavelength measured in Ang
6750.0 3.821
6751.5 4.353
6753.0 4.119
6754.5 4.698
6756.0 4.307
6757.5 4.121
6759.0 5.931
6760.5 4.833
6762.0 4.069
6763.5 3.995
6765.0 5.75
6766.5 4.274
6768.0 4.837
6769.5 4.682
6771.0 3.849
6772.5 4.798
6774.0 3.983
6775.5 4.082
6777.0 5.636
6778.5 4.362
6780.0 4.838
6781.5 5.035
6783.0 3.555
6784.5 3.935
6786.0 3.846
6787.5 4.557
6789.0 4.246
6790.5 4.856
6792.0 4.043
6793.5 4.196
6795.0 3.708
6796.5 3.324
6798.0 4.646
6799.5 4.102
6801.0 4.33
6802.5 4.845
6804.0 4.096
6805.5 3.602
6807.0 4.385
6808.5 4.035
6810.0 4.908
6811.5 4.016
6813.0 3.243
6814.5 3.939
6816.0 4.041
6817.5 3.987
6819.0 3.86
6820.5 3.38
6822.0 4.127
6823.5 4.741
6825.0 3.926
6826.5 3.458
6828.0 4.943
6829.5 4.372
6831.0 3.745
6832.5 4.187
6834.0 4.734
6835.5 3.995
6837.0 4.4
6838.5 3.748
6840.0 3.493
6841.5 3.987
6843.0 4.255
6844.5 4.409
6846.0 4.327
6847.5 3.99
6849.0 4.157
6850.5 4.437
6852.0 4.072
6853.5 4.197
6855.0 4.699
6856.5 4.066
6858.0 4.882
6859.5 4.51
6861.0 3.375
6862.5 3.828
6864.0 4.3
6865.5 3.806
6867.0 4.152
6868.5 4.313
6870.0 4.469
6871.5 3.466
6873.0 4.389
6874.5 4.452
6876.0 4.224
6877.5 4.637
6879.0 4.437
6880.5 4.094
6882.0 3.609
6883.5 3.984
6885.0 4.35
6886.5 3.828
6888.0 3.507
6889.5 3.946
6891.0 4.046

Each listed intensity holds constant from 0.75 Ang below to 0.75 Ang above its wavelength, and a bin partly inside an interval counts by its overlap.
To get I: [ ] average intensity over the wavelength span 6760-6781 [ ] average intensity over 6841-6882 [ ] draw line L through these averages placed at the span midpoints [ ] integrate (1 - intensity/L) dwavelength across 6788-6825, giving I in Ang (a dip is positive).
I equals 2.67 Ang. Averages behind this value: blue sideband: 4.57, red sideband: 4.21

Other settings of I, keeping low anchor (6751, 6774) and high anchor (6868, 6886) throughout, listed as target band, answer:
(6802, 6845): 2.7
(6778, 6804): 1.2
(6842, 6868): 0.4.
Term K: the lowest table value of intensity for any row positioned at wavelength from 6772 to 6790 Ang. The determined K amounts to 3.555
